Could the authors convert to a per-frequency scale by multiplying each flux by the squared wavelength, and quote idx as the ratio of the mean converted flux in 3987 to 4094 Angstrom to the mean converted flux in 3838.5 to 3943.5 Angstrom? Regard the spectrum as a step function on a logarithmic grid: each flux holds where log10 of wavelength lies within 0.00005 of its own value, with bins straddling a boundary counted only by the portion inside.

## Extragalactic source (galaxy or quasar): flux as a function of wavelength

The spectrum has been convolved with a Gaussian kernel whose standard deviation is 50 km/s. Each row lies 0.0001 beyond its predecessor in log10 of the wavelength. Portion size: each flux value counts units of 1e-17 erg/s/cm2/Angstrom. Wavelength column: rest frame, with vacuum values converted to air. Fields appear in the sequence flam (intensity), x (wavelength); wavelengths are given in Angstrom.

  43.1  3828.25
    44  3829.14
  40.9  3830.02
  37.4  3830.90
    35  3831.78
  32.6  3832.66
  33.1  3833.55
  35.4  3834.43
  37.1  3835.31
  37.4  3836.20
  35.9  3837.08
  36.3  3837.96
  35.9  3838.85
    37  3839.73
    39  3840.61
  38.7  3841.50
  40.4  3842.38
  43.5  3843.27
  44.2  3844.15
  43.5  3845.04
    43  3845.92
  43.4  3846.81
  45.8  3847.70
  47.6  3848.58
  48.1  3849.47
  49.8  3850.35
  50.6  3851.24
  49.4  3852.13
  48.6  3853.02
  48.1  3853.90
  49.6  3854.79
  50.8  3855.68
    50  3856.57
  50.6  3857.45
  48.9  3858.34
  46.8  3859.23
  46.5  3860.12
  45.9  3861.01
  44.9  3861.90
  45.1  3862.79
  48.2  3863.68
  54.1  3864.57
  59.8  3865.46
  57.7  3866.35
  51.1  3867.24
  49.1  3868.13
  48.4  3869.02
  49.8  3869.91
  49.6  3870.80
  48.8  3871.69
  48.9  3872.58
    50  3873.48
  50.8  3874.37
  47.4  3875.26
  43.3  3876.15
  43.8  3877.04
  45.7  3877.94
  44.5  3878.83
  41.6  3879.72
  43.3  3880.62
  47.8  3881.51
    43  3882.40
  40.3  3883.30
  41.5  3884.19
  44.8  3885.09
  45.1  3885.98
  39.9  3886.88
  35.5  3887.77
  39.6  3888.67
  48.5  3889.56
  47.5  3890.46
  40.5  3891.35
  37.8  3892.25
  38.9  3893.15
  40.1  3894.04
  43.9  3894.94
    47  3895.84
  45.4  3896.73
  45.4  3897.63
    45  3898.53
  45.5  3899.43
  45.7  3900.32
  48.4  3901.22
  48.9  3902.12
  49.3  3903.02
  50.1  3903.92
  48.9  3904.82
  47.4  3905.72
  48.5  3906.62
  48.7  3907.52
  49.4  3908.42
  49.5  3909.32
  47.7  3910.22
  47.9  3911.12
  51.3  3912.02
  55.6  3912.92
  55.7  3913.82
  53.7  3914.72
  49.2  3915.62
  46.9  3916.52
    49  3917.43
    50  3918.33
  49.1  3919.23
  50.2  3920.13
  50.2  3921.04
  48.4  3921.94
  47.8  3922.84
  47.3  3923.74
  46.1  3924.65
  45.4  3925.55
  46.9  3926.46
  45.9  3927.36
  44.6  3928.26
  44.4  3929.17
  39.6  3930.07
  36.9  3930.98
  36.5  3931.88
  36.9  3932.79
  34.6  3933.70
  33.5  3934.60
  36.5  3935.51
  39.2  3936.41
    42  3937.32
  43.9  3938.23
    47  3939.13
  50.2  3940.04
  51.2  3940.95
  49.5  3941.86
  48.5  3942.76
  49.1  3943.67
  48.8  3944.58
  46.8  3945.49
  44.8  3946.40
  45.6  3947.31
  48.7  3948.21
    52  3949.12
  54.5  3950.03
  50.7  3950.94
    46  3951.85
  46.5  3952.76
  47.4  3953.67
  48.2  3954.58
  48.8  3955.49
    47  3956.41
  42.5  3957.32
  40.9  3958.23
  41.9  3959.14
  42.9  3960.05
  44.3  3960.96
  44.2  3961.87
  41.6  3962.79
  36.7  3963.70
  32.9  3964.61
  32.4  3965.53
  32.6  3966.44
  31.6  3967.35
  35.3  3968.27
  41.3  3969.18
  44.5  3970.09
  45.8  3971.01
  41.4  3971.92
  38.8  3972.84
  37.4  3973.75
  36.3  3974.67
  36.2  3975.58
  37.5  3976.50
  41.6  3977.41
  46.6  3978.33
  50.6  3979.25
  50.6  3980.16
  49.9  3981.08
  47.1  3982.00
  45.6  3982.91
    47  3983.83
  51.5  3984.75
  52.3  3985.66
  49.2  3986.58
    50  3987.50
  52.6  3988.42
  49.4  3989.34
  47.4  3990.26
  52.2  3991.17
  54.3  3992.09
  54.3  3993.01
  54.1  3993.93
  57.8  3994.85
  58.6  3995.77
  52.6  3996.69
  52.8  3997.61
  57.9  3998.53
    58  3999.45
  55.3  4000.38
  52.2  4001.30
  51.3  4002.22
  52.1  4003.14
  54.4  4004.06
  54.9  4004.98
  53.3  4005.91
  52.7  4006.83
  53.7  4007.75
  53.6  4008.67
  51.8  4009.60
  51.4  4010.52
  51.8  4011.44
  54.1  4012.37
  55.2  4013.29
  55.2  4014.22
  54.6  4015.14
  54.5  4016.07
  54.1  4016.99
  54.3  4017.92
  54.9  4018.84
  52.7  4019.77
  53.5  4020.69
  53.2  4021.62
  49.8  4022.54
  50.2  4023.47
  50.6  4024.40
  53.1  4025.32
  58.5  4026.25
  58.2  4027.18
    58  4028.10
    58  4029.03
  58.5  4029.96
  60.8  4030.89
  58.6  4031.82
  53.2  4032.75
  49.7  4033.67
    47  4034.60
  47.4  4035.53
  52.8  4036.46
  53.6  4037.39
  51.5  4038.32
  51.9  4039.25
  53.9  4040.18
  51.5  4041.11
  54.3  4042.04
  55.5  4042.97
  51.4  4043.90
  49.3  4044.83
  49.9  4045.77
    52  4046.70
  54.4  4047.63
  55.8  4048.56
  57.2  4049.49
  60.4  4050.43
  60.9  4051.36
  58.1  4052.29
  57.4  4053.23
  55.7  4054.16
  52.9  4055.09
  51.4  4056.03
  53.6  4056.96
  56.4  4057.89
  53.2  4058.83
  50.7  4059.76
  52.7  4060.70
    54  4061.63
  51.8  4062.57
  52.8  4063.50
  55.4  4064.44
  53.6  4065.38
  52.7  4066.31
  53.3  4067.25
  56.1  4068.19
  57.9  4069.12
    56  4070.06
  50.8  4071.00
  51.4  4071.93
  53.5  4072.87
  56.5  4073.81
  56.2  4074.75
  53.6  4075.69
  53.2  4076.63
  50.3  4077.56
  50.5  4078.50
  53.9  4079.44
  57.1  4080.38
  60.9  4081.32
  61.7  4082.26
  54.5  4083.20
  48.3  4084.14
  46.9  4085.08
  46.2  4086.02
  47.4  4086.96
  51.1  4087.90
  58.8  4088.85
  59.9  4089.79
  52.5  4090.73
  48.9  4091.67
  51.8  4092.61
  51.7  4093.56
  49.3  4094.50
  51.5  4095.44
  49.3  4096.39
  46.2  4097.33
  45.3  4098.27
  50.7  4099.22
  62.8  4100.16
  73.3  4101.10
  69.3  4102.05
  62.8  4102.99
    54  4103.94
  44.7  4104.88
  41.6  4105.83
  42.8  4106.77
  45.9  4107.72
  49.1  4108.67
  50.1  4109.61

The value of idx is 1.26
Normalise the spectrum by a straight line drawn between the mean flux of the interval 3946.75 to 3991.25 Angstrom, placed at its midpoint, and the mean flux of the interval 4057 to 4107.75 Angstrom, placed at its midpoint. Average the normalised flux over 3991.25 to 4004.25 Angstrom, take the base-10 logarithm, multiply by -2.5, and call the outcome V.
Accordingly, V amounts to -0.17 mag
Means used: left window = 44.4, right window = 53.3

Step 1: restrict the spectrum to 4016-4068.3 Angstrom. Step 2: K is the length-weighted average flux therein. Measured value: 54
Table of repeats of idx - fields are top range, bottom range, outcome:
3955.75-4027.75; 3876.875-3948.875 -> 1.11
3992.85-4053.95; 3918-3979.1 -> 1.29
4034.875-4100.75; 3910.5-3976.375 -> 1.28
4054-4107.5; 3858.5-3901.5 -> 1.29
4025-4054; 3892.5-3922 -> 1.21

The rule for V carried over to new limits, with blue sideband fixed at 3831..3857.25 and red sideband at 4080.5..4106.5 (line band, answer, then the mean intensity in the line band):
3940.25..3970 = 0.07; 44.3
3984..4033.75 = -0.09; 53.8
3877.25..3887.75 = 0.03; 43.1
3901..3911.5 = -0.08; 48.7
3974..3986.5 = 0.07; 45.6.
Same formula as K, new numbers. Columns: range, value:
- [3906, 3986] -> 45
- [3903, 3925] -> 49.5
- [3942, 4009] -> 47.3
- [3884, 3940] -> 45.3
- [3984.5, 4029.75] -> 53.6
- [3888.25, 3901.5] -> 43.9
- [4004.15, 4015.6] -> 53.5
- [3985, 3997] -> 52.7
